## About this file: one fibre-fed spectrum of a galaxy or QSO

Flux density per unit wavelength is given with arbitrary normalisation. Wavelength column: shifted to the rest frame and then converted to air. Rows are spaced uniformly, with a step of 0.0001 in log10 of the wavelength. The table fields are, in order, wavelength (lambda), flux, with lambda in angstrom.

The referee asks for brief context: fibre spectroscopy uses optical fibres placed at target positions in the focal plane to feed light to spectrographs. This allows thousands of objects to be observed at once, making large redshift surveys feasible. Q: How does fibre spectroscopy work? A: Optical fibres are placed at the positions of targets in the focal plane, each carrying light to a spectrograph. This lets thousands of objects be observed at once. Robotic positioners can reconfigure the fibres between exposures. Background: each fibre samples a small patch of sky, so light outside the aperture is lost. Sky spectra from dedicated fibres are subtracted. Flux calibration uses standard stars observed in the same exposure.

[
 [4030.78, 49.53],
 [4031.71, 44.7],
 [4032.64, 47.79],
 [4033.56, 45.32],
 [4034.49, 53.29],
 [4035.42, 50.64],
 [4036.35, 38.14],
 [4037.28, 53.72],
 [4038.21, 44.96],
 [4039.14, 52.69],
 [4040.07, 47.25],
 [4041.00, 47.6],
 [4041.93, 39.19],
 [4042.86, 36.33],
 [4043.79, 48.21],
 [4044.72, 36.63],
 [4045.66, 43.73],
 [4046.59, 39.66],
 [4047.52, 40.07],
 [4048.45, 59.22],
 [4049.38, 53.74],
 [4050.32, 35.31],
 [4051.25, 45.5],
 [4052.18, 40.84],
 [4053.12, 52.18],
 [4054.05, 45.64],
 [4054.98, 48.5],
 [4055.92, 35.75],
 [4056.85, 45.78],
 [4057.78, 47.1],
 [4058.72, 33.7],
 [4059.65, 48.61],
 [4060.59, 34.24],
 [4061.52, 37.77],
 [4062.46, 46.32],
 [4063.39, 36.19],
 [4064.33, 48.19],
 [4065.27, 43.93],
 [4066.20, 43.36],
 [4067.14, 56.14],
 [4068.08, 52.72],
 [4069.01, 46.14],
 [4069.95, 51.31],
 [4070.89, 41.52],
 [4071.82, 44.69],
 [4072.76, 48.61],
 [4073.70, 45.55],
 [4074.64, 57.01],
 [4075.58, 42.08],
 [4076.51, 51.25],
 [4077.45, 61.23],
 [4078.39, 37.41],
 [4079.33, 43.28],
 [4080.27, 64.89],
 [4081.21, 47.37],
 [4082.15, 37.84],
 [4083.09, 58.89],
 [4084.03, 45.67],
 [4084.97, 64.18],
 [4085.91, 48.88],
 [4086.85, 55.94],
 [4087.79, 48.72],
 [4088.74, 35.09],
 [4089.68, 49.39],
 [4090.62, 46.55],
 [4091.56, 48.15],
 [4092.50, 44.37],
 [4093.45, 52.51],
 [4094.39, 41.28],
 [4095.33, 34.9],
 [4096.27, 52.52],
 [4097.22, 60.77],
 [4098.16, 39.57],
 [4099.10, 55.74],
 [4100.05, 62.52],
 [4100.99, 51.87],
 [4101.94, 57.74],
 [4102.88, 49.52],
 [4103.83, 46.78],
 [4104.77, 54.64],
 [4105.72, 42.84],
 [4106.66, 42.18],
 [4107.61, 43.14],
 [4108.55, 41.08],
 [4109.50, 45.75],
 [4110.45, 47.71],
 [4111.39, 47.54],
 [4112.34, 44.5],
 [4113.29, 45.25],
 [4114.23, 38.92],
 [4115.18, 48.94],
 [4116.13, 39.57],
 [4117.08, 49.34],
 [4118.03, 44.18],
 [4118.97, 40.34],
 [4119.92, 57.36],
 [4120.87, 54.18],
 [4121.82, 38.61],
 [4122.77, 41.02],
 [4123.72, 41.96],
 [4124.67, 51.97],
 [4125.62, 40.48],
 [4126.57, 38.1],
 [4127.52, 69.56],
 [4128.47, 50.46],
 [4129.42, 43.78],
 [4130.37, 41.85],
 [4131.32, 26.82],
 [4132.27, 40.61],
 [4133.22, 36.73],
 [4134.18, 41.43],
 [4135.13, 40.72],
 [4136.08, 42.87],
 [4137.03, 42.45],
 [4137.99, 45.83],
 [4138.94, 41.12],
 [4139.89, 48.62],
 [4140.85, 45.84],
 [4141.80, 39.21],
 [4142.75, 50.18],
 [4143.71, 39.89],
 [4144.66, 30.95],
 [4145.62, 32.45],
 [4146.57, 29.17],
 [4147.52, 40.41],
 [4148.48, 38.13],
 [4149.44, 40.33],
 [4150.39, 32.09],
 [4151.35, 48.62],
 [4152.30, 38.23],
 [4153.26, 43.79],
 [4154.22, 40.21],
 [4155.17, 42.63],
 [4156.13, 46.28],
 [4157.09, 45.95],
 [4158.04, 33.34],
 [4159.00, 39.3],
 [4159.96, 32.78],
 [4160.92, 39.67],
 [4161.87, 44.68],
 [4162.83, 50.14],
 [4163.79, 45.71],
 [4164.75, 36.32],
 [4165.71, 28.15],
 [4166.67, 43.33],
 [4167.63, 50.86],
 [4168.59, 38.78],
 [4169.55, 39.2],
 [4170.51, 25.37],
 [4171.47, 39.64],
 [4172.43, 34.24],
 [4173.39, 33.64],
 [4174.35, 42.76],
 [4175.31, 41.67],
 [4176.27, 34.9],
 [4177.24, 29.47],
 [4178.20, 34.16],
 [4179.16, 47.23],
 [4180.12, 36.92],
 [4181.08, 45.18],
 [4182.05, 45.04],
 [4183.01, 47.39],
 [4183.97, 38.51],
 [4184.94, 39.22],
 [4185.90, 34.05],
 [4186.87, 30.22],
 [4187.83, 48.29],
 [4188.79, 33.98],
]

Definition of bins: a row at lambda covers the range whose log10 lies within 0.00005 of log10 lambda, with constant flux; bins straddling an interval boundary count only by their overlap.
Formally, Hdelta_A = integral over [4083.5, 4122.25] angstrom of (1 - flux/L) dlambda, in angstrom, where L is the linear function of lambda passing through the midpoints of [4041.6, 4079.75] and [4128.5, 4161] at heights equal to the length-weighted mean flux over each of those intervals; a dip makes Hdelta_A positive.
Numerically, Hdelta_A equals -4.7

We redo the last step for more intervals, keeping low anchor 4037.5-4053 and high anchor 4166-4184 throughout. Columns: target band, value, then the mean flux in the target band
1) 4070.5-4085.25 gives -2.03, 49.3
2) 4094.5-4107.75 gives -2.24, 49.6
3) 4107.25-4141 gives -2.41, 44.4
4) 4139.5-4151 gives 0.45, 39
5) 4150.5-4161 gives -0.16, 40.7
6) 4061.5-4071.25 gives -0.52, 46.2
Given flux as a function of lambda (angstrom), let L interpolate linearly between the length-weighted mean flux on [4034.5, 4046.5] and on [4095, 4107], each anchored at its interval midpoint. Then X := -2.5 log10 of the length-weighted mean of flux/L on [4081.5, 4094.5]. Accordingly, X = 0.01 mag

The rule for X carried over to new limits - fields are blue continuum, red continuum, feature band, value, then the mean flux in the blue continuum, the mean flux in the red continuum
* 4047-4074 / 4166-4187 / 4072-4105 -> -0.14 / 45.1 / 38.8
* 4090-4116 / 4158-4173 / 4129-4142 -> 0.05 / 47.6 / 39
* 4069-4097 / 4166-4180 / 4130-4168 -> 0.01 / 48.4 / 38.1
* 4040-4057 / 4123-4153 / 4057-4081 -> -0.07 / 44.2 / 41.6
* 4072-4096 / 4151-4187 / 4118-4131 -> -0.05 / 48.4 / 39.7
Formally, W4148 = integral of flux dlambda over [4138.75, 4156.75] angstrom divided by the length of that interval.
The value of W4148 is 40.5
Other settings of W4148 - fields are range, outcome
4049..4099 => 46.8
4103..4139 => 44.6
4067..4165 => 45.3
